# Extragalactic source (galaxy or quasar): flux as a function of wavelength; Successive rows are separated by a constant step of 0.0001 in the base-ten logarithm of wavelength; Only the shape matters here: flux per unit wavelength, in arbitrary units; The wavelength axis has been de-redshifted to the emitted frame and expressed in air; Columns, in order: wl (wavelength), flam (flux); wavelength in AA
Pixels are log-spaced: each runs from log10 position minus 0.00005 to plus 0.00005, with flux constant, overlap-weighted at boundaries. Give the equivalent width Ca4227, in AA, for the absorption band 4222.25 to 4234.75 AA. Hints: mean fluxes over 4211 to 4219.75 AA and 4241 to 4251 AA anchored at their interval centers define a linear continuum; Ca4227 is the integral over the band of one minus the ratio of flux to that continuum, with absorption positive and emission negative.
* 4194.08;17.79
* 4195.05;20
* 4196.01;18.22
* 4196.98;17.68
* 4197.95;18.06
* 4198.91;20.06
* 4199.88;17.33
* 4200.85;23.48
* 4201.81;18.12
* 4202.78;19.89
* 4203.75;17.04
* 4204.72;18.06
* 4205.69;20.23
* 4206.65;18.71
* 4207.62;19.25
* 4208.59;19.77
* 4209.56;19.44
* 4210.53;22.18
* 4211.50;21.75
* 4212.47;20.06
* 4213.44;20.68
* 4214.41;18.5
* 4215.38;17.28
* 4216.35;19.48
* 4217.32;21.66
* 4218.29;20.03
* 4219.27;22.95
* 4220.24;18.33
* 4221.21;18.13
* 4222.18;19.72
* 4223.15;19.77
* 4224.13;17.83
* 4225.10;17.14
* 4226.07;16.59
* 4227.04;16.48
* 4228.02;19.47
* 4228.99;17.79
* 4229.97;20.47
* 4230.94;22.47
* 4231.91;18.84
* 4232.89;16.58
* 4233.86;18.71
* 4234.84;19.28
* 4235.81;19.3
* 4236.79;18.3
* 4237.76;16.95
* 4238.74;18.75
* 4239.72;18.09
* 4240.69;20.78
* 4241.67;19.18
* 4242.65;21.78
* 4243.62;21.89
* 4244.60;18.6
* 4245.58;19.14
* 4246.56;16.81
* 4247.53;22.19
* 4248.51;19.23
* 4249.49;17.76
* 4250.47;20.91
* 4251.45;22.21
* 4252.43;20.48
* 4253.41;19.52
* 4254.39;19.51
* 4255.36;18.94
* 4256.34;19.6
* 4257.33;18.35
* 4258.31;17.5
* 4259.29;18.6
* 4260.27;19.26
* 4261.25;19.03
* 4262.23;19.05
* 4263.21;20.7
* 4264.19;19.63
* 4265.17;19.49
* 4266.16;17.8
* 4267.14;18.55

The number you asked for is 0.92 AA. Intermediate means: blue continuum 20.3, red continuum 19.8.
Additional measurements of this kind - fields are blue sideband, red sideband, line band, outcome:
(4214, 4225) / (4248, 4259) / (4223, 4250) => 0.65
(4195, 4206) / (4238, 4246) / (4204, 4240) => 0.31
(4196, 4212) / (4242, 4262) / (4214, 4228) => 0.42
